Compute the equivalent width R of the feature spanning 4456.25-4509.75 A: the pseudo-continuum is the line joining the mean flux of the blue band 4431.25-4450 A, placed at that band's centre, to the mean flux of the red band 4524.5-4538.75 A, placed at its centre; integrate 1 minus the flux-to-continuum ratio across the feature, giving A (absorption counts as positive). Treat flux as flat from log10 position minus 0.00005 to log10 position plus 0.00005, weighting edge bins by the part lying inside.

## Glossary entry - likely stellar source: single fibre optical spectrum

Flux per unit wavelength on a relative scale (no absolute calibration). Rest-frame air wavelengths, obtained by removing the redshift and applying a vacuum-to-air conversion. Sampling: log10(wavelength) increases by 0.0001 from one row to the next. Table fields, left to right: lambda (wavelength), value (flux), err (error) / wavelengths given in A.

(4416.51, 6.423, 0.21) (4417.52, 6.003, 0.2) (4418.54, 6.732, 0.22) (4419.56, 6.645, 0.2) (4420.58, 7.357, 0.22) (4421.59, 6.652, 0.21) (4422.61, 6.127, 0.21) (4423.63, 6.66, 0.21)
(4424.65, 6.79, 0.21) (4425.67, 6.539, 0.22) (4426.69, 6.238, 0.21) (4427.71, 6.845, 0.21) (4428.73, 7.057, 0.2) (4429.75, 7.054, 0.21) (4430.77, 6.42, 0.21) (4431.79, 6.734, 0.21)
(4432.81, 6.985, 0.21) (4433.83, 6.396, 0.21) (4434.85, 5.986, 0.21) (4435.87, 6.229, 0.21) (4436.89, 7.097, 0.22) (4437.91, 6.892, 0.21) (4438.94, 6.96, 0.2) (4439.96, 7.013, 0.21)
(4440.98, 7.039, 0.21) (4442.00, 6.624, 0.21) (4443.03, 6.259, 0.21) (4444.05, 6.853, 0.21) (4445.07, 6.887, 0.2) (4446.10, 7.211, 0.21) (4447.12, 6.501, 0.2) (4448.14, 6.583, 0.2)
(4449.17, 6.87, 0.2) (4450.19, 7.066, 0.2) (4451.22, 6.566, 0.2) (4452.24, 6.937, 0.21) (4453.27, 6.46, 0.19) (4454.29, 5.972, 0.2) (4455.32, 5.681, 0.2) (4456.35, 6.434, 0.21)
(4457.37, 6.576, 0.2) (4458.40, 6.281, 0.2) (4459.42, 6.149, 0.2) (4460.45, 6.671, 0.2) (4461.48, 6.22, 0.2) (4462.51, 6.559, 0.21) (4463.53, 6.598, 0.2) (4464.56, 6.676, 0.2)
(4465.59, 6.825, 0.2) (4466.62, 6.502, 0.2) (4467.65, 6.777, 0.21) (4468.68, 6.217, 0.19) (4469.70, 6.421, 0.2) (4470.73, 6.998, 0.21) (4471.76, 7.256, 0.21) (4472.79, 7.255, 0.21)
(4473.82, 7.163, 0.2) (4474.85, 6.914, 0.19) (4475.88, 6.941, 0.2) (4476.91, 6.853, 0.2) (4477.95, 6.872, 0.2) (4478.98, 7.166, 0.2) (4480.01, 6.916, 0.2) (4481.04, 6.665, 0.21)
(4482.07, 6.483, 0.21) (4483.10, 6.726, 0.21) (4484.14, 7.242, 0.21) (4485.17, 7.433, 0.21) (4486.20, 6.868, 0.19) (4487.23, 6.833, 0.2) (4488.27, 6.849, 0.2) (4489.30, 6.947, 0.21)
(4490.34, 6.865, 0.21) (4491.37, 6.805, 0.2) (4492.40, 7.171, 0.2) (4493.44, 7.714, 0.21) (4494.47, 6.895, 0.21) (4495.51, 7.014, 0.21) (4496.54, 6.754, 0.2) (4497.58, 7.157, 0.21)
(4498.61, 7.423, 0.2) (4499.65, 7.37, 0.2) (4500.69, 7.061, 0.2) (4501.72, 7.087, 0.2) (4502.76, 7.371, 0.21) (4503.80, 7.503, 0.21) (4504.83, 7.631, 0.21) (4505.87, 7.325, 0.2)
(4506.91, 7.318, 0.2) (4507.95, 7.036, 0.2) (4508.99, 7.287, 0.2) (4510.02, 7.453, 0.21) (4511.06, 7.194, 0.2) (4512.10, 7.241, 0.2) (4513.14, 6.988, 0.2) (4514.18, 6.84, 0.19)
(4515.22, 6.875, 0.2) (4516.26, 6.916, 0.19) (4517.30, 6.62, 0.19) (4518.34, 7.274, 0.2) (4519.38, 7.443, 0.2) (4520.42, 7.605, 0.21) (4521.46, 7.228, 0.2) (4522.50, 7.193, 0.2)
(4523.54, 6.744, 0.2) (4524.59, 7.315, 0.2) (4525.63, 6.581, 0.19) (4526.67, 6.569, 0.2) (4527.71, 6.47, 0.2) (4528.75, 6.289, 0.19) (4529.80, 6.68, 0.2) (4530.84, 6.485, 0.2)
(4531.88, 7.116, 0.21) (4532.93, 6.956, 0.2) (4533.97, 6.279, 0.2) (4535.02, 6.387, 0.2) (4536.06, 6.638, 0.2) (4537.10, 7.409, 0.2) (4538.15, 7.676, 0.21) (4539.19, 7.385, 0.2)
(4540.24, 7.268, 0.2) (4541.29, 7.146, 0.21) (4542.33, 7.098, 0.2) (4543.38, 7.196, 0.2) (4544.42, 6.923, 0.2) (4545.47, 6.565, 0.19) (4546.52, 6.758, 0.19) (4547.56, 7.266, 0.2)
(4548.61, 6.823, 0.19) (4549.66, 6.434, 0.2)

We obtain -1.4 A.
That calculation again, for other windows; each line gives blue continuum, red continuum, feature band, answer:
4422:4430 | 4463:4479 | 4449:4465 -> 0.7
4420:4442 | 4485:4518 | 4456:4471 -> 0.8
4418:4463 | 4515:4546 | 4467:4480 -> -0.3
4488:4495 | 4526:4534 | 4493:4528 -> -1.5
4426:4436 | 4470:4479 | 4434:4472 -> 1.1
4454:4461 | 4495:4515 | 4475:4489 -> -0.3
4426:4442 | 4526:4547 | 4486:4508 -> -1.1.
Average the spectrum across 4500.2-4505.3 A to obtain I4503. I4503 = 7.34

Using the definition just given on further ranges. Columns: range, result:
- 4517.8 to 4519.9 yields 7.36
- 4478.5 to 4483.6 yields 6.8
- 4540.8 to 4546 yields 6.99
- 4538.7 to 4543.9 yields 7.21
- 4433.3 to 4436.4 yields 6.22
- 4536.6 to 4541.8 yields 7.36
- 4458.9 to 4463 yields 6.4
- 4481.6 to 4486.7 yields 6.96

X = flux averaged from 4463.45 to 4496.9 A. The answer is 6.9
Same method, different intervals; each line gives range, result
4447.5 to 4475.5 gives 6.62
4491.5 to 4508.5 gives 7.23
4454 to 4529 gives 6.92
